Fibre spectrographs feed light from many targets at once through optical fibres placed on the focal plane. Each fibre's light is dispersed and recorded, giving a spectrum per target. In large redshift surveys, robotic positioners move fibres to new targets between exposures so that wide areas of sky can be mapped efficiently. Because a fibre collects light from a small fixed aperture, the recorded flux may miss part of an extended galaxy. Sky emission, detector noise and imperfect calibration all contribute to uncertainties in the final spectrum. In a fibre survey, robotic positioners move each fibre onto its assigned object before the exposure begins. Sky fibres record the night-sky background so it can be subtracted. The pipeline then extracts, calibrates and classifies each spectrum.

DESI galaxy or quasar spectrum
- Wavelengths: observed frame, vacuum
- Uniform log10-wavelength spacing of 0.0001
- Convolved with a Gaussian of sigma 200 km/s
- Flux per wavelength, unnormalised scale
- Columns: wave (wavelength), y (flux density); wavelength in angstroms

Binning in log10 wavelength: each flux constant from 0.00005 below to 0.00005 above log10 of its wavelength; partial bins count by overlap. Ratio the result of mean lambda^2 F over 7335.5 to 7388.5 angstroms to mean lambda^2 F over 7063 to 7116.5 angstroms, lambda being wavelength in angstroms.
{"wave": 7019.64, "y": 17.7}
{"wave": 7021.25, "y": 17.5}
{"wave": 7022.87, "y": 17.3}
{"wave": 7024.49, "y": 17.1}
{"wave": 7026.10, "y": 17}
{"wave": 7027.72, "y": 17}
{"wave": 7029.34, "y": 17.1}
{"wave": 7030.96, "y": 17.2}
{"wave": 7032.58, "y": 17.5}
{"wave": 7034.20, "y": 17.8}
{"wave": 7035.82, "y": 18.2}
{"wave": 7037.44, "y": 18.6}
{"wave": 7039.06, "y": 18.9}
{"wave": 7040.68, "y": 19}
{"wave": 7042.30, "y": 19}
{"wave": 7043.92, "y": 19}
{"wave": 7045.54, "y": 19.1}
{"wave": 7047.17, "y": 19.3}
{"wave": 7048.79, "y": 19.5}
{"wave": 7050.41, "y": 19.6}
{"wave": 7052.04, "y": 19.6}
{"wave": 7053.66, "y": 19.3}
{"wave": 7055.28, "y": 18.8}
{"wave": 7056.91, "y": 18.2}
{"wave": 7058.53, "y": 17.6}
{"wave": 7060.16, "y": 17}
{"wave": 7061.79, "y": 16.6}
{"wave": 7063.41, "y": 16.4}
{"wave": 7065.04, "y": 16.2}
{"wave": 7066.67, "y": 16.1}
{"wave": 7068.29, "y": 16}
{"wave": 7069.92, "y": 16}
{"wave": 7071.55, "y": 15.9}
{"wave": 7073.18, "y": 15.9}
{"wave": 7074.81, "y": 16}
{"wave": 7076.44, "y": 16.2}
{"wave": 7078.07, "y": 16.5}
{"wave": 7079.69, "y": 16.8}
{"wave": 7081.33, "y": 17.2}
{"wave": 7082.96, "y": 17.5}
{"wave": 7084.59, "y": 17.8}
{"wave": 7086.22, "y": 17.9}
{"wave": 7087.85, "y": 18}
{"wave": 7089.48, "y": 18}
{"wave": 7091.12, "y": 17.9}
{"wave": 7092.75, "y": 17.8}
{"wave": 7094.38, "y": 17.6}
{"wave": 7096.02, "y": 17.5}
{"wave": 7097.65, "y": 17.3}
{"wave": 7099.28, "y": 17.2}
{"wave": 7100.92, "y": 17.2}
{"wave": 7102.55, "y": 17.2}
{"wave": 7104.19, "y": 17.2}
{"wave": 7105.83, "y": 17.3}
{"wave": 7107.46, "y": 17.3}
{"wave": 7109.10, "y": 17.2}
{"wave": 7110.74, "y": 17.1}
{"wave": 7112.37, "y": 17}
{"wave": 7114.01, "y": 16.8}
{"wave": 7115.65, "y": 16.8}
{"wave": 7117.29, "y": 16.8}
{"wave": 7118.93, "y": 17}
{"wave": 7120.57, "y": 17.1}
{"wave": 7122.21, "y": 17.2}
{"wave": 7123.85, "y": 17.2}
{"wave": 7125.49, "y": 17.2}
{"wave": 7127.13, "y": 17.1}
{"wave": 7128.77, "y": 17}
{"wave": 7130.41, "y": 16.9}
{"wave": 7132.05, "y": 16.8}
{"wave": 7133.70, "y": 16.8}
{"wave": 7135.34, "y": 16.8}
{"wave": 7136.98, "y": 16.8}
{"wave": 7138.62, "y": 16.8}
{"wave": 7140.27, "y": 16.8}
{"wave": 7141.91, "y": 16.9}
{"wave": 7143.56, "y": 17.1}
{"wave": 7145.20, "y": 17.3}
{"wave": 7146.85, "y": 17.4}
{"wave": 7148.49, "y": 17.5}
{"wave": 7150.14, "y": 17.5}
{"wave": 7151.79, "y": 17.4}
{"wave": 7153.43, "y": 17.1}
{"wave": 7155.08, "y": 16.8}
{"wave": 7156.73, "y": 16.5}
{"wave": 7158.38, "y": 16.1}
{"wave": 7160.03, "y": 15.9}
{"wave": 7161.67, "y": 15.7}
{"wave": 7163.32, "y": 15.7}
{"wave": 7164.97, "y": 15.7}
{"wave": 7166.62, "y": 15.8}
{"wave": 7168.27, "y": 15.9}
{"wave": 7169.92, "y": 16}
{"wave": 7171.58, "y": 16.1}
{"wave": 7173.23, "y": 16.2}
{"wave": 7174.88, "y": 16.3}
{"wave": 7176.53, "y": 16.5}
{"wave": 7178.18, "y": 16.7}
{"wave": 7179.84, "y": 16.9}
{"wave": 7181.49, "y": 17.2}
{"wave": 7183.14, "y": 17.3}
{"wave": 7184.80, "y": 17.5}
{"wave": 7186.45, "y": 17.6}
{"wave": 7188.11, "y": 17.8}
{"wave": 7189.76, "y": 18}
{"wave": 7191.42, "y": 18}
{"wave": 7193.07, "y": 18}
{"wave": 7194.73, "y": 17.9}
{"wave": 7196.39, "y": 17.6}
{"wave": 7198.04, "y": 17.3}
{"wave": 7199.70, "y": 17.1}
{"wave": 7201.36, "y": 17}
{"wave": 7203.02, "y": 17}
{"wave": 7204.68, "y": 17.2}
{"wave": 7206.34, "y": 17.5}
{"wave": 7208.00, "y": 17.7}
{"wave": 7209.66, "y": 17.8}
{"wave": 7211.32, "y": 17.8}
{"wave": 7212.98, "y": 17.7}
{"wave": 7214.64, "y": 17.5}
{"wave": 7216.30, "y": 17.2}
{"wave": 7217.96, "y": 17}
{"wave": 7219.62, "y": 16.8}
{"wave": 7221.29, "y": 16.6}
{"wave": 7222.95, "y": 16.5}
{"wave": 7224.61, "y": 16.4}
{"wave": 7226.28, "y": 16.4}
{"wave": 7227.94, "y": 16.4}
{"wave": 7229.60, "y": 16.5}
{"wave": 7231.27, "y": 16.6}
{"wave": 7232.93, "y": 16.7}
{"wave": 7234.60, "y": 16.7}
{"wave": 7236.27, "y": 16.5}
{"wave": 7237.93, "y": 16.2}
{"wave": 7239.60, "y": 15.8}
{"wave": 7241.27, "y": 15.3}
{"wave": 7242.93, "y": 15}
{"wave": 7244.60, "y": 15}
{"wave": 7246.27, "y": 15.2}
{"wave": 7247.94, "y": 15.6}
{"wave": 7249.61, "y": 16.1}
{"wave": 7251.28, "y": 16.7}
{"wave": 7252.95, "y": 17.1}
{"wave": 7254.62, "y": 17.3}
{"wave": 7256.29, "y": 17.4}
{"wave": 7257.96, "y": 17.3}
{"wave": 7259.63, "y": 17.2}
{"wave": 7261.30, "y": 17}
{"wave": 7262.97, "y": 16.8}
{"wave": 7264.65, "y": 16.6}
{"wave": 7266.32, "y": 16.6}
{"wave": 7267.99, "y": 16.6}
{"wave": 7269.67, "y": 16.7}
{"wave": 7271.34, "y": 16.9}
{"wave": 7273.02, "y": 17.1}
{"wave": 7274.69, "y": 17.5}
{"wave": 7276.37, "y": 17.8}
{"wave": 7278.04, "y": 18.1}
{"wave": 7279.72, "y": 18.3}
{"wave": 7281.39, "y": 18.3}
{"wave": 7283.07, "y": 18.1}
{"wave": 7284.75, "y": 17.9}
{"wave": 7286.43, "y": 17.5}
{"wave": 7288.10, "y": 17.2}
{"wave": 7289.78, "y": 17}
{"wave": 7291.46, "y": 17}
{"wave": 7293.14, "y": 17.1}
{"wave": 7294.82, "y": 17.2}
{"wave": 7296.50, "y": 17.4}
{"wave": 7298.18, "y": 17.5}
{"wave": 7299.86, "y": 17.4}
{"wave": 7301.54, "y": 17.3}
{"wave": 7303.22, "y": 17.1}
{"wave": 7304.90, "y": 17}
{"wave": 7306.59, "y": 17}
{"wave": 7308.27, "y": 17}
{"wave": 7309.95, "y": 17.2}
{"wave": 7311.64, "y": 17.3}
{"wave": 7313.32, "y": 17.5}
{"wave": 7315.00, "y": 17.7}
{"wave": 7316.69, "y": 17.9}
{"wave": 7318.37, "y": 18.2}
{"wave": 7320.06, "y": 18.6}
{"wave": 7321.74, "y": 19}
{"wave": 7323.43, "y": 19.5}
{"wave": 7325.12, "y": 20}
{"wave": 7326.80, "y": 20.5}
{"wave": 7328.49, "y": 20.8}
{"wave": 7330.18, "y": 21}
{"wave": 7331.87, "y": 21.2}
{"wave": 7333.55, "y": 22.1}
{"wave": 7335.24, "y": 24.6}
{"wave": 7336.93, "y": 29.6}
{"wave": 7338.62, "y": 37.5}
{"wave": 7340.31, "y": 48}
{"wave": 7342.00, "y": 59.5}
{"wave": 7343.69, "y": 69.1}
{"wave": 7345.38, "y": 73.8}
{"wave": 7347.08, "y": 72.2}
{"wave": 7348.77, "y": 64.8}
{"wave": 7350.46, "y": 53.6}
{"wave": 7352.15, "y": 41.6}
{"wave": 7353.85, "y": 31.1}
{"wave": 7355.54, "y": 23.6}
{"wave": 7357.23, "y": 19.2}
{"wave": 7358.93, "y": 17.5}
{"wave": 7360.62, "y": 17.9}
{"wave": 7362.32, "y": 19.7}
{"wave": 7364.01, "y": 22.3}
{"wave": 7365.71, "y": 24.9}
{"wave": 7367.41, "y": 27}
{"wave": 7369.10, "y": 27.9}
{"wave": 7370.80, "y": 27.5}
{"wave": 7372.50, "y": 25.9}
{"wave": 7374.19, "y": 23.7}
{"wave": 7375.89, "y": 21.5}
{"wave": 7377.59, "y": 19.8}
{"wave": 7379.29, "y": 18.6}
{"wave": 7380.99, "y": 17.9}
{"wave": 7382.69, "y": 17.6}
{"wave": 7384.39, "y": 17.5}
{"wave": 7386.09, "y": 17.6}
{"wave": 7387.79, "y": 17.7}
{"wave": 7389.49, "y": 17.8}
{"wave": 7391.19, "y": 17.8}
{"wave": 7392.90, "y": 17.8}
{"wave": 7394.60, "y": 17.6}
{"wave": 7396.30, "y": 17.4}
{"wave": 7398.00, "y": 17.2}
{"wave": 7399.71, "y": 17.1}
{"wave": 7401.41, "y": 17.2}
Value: 2.1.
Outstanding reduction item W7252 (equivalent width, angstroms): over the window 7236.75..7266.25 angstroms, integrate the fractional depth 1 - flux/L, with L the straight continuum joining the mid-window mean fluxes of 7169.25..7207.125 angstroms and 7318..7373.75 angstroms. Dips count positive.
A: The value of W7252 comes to 8.72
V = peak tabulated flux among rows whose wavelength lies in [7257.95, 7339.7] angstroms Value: 37.5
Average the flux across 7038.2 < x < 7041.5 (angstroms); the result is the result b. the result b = 19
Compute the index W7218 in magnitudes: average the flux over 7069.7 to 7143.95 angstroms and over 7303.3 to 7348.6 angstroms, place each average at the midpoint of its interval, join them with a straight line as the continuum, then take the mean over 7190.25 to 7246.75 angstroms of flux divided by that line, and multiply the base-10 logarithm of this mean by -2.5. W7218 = 0.35 mag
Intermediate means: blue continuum 17.1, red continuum 29.3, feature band 16.8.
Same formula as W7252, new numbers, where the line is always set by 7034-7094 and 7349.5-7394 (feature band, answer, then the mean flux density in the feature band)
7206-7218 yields 1.7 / 17.6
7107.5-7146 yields 3.8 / 17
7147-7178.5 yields 5.0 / 16.4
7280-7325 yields 9.0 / 17.7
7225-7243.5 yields 4.1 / 16.2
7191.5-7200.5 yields 1.1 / 17.6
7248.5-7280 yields 6.3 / 17.1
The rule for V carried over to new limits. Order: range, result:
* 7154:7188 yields 17.6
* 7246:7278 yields 17.8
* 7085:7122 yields 18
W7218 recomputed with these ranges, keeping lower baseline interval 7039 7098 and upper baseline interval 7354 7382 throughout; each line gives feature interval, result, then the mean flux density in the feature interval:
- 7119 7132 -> 0.089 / 17.1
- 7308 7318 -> 0.224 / 17.5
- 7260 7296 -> 0.208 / 17.3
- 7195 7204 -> 0.145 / 17.2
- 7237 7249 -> 0.300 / 15.5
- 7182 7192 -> 0.107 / 17.7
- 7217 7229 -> 0.207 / 16.6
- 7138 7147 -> 0.109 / 17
